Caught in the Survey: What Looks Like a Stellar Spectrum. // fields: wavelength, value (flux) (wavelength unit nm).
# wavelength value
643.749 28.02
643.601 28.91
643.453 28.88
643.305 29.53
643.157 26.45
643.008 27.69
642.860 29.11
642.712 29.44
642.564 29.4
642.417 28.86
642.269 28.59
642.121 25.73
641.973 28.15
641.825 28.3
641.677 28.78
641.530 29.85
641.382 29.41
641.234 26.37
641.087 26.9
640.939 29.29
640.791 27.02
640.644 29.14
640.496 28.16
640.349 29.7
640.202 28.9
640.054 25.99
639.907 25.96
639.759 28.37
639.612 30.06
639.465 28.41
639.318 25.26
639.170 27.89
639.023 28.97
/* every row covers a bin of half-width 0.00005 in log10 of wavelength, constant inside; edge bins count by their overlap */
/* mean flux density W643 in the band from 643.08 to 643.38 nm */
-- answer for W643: 27.9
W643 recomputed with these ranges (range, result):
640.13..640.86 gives 28.6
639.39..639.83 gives 29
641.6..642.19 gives 27.8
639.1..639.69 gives 27.9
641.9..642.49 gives 27.8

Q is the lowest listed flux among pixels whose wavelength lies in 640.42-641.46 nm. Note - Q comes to 26.37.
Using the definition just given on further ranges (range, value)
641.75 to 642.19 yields 25.73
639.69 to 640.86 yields 25.96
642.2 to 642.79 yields 28.59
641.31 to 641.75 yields 28.78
